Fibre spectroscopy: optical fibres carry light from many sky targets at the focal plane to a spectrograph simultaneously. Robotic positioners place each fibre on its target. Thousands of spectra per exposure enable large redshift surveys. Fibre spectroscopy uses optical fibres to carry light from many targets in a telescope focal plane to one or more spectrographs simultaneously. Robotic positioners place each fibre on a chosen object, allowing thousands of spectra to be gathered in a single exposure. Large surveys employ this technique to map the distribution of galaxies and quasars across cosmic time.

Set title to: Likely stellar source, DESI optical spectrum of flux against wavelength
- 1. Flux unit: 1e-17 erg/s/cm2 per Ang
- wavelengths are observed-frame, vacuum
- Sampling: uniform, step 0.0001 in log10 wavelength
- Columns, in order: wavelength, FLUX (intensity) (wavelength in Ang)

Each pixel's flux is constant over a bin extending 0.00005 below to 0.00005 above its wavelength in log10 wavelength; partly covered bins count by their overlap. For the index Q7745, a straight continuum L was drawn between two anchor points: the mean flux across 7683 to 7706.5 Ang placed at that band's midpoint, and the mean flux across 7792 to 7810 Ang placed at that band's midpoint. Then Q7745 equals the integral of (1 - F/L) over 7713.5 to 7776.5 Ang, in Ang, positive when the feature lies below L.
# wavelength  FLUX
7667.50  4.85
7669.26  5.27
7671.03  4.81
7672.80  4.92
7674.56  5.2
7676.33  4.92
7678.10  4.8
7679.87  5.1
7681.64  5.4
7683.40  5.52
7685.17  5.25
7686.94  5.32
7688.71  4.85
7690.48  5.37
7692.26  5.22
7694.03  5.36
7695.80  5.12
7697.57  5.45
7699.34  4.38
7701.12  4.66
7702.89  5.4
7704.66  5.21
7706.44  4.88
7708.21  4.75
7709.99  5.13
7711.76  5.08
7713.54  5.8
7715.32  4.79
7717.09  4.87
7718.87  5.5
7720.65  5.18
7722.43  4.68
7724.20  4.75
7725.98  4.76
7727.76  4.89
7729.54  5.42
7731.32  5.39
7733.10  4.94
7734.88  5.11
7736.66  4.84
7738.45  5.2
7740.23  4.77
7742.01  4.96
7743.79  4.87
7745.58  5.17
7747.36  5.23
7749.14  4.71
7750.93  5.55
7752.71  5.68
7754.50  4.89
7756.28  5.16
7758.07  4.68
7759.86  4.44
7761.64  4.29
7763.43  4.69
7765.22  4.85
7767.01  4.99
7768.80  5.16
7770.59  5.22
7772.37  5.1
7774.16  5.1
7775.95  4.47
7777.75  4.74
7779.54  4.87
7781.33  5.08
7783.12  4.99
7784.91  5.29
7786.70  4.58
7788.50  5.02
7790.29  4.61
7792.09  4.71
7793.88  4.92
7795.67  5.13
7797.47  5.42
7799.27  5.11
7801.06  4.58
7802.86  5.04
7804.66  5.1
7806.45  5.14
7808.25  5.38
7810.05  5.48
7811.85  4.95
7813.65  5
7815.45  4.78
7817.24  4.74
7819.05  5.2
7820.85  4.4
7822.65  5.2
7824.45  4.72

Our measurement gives 1.5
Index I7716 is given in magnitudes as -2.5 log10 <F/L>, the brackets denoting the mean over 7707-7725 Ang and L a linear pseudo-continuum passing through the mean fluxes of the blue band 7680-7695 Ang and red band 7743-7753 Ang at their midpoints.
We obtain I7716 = 0.04 mag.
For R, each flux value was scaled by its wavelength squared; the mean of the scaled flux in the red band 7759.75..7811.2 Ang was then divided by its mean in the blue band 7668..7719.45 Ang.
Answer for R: 1.0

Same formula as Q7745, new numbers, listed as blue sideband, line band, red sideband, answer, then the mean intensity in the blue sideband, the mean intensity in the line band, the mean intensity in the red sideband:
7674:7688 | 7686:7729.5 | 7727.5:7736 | 0.9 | 5.18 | 5.07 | 5.16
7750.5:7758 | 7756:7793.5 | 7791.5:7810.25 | 2.3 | 5.24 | 4.85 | 5.08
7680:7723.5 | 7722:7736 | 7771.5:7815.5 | 0.2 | 5.13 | 5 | 4.99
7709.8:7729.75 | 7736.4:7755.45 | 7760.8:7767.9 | -0.9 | 5.06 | 5.09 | 4.7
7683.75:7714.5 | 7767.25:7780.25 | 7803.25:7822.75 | 0.3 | 5.14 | 4.95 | 5.03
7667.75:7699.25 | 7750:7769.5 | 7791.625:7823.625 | 0.5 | 5.14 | 4.94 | 5.02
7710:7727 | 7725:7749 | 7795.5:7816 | 0.1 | 5.05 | 5.03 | 5.09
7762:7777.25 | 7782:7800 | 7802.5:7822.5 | 0.0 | 4.92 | 4.98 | 5.02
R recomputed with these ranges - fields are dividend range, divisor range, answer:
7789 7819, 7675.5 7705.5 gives 1.00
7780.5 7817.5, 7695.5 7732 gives 1.01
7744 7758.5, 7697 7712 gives 1.04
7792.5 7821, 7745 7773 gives 1.02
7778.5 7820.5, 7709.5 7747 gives 1.01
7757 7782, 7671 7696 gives 0.96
